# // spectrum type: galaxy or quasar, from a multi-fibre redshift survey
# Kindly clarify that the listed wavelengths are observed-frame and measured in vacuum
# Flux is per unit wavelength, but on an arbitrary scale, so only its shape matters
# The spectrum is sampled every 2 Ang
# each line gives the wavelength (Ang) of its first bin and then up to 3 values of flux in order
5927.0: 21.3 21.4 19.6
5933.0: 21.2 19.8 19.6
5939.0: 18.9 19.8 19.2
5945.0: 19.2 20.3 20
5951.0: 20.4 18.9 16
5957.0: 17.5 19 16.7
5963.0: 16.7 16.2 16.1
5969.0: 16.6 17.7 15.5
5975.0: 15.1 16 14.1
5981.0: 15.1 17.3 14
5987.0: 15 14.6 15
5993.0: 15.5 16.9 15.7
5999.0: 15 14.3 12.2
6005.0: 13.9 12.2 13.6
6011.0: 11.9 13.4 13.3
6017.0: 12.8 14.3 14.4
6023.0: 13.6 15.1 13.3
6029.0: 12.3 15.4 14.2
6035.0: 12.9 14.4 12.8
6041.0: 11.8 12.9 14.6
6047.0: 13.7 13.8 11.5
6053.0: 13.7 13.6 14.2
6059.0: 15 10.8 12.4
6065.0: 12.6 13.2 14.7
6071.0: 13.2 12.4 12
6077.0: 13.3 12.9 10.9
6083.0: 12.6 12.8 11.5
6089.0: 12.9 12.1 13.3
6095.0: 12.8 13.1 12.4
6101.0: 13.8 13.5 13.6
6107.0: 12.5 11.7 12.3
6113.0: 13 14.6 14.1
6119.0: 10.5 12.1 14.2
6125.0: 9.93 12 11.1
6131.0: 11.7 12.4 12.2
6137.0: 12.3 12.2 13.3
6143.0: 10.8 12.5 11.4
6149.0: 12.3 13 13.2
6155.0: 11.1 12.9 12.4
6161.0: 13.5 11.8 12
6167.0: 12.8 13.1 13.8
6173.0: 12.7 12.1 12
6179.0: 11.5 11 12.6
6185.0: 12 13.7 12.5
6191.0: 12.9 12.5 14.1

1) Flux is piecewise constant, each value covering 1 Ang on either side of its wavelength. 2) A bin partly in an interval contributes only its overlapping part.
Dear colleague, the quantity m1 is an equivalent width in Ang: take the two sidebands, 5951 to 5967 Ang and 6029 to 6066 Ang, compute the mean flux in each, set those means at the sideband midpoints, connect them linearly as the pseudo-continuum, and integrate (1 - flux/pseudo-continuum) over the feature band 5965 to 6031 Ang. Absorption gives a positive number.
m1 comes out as 4.3 Ang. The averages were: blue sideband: 17.4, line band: 14.6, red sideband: 13.3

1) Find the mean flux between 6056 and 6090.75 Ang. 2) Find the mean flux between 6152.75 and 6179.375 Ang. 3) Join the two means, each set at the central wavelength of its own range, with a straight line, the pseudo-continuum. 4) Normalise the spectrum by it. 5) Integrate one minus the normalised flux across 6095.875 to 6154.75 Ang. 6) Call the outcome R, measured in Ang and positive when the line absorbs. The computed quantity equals 0.8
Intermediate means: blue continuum 12.8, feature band 12.5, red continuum 12.5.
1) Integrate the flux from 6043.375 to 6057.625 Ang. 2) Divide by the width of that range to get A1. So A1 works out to 13.5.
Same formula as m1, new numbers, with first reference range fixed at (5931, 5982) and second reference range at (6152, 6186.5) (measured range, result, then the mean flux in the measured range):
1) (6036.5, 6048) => 1.72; 13.3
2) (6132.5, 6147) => 1.08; 12.2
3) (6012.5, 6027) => 2.15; 13.8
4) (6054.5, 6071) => 2.00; 13.3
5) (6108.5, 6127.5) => 1.72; 12.5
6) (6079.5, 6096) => 2.40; 12.4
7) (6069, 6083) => 2.06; 12.6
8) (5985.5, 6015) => 4.50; 14.2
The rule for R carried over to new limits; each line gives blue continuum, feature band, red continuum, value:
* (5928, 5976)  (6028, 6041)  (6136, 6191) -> 2.0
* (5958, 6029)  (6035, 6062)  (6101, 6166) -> 1.2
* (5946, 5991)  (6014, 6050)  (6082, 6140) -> 2.9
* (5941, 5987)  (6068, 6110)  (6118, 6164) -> 2.6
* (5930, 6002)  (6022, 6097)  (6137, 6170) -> 8.5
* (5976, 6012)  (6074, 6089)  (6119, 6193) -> 1.1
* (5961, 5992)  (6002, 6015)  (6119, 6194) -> 1.9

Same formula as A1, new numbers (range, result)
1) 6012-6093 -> 13.2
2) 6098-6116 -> 13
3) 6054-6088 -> 12.8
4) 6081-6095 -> 12.4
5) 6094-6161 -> 12.5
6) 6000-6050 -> 13.5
